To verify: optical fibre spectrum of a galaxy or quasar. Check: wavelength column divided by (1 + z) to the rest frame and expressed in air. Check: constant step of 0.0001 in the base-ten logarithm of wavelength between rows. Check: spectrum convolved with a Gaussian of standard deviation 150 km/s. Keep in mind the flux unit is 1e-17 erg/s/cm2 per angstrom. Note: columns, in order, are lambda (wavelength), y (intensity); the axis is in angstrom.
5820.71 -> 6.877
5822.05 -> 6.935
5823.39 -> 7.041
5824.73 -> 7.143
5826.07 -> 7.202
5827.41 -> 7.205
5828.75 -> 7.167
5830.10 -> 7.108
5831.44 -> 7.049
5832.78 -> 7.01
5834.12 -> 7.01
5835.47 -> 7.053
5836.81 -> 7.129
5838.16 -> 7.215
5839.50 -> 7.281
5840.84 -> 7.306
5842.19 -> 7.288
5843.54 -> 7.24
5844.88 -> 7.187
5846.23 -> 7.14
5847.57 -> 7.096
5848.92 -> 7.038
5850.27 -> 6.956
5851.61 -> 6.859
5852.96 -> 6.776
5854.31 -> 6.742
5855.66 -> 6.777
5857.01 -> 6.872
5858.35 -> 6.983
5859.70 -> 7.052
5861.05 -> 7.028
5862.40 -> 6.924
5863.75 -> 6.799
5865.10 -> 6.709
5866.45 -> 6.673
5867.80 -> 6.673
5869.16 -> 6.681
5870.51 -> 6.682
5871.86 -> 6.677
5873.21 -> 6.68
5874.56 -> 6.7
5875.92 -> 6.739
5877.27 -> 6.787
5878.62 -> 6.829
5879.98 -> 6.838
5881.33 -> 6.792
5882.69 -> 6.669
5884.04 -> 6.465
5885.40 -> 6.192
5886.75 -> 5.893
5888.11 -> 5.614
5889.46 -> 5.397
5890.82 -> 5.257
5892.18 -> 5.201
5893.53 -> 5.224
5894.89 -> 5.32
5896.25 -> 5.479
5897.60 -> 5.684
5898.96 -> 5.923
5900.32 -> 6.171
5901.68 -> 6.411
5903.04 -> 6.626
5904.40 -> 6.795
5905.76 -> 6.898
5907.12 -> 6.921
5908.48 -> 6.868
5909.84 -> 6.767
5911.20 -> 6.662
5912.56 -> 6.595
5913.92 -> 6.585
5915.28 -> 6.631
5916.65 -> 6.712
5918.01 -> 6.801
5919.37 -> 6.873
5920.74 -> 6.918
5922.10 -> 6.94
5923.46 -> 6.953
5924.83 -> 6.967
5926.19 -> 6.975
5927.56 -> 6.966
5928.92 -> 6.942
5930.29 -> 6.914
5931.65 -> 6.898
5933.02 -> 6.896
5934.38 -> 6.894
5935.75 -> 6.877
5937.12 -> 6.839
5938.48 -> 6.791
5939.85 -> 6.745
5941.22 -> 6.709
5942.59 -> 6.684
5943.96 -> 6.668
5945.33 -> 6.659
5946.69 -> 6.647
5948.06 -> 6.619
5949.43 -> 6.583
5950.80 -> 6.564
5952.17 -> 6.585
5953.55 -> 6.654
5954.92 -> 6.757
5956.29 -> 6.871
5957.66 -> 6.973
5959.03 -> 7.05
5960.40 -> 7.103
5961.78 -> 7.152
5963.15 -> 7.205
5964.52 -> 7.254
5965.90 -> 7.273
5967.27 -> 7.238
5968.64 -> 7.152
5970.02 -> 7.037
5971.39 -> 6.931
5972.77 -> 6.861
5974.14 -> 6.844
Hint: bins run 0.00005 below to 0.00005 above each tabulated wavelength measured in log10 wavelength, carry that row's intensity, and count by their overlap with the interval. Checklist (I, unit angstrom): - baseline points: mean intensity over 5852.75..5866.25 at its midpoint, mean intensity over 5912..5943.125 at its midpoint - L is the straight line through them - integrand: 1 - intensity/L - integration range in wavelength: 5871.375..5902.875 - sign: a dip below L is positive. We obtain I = 3.3 angstrom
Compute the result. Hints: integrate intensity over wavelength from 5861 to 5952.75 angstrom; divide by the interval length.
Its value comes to 6.56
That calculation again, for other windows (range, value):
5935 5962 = 6.77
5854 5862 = 6.92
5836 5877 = 6.93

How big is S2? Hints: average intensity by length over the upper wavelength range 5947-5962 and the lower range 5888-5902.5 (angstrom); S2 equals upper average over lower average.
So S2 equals 1.2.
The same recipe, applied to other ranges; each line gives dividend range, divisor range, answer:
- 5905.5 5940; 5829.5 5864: 0.97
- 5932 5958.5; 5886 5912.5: 1.11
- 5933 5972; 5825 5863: 0.97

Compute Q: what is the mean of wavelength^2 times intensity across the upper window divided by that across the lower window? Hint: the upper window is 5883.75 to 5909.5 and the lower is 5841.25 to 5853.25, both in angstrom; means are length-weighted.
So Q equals 0.87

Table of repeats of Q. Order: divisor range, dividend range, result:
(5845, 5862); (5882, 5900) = 0.83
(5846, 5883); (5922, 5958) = 1.02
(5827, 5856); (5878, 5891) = 0.89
